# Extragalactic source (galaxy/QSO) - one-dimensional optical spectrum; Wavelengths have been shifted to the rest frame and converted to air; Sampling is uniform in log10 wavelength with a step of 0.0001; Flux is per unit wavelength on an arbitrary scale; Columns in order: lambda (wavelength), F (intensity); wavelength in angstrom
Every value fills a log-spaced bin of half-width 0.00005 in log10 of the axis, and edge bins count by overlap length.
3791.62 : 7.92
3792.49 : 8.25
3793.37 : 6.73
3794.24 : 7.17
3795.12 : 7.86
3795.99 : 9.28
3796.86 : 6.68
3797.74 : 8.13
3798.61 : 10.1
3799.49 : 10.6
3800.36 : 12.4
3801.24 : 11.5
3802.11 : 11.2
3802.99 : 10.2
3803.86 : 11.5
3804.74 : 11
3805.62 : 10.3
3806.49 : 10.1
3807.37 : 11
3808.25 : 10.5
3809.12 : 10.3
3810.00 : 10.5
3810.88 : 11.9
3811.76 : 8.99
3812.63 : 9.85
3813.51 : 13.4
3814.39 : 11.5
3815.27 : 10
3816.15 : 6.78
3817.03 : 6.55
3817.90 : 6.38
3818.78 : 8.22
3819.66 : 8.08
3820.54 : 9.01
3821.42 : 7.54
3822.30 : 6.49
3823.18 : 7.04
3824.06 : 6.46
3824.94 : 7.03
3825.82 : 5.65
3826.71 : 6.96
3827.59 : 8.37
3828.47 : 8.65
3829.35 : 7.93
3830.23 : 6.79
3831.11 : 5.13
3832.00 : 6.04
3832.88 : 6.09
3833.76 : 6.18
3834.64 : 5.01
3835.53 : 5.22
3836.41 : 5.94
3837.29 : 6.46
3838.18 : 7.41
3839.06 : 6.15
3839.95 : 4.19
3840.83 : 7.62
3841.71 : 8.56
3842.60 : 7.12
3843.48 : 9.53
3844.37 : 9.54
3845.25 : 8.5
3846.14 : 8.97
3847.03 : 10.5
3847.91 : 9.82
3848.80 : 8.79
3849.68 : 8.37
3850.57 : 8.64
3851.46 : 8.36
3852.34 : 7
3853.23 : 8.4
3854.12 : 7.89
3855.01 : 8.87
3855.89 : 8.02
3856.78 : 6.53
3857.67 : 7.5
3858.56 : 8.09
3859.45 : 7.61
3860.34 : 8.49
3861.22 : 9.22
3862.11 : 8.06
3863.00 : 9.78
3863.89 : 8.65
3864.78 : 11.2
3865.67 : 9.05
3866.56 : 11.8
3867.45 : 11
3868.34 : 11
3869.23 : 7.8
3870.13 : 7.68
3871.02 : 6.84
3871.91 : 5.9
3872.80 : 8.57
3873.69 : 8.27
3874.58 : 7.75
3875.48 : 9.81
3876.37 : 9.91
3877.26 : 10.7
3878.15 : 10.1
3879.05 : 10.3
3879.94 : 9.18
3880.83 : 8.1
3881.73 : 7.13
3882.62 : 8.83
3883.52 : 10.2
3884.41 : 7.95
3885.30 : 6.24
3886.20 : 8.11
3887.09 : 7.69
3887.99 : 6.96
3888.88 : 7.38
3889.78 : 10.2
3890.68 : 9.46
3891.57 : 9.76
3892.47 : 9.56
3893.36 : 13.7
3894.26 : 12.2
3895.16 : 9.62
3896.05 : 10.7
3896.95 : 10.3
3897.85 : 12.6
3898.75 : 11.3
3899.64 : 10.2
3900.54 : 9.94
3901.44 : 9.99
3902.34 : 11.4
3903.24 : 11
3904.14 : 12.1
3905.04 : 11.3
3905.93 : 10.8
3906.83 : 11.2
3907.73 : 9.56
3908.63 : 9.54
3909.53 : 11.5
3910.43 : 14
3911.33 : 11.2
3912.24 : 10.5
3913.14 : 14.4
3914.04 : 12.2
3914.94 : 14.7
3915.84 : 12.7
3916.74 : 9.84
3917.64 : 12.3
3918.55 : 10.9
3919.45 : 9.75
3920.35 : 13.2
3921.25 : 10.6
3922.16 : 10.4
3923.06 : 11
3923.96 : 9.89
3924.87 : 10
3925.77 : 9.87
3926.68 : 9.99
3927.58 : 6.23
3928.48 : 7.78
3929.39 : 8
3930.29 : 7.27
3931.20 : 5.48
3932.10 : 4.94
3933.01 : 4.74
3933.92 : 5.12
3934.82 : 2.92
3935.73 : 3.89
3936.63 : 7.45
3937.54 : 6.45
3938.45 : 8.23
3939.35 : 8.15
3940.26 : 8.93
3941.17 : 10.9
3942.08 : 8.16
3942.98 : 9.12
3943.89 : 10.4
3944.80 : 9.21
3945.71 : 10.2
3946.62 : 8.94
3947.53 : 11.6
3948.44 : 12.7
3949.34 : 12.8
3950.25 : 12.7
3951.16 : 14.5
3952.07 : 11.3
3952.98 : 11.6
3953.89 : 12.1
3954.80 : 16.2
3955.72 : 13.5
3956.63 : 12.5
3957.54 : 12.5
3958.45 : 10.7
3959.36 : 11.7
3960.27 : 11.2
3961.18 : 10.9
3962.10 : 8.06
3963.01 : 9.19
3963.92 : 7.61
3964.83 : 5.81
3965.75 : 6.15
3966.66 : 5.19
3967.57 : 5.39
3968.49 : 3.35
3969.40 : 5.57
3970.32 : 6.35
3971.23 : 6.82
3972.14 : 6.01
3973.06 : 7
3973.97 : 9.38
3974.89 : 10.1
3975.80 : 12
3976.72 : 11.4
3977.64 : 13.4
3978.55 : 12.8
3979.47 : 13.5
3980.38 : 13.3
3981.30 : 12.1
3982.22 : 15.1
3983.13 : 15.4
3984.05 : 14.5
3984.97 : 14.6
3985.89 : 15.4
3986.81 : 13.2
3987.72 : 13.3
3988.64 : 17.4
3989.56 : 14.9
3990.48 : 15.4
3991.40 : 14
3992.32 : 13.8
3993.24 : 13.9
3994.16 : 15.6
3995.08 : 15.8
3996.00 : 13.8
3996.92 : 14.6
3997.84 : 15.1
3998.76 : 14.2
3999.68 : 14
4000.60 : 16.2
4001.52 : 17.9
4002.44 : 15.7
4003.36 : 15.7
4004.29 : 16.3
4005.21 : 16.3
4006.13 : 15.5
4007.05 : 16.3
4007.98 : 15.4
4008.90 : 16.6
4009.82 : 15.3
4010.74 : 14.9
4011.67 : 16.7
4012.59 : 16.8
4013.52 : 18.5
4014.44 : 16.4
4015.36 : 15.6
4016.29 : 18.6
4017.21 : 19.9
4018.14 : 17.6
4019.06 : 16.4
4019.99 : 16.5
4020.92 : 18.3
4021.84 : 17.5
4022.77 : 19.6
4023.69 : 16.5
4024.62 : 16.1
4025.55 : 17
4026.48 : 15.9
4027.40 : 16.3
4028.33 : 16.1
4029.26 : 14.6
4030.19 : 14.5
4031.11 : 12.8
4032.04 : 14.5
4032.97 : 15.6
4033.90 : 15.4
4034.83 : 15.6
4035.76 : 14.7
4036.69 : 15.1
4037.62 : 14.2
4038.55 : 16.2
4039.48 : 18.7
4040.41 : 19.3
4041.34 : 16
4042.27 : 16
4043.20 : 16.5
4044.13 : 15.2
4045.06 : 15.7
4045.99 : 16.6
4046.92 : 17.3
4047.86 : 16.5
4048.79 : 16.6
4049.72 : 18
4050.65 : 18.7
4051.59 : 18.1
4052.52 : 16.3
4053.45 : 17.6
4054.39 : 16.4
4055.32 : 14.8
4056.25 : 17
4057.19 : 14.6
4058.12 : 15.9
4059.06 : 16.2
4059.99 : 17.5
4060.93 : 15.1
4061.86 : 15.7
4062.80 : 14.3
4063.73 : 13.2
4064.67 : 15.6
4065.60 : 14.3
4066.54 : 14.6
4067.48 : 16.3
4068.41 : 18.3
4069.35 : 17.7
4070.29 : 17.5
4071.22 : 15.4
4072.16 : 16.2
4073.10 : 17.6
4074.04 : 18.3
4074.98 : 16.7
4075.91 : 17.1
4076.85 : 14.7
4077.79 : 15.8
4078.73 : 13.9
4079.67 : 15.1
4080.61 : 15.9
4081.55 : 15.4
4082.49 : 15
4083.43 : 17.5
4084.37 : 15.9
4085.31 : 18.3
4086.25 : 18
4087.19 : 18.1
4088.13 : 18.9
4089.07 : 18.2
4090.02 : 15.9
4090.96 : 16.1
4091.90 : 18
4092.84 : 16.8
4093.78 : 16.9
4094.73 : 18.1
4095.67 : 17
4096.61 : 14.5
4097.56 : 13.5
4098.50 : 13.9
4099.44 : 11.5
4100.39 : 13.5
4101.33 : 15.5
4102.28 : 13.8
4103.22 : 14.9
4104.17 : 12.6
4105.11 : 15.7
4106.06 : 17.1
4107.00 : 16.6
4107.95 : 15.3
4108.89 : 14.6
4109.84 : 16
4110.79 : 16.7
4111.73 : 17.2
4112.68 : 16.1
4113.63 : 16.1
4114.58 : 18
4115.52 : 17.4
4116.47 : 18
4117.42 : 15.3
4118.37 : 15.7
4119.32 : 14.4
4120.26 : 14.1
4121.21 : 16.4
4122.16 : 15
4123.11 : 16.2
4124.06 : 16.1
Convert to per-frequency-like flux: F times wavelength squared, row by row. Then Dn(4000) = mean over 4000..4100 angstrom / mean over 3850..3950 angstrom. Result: 1.87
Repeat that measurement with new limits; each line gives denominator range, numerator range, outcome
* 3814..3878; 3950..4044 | 1.88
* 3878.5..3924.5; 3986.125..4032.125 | 1.60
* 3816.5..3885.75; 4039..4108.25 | 2.26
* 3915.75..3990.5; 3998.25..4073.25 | 1.68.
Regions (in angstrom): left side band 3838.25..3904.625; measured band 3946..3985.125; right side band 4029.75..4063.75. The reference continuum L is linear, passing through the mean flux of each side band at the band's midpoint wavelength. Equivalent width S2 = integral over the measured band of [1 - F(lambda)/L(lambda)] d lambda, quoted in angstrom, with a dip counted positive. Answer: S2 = 6.7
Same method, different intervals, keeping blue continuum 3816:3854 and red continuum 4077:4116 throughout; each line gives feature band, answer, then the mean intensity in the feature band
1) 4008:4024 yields -4.5 angstrom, 17.1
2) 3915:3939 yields 4.2 angstrom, 8.52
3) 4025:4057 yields -4.5 angstrom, 16.2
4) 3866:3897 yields -0.8 angstrom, 9.15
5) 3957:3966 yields 1.6 angstrom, 9.49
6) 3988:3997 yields -1.7 angstrom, 14.9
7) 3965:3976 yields 4.7 angstrom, 6.8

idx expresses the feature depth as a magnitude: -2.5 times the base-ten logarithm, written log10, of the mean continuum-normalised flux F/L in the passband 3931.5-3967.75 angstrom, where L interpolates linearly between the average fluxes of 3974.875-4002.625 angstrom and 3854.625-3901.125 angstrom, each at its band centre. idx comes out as 0.318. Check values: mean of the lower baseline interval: 9.16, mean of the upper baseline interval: 14.3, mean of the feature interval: 9.36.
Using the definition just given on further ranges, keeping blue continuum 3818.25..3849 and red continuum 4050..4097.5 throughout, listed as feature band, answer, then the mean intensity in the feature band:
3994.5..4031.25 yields -0.15 mag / 16.2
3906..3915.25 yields -0.15 mag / 11.8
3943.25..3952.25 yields 0.02 mag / 11.4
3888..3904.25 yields -0.09 mag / 10.5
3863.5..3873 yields -0.05 mag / 9.06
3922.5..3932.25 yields 0.28 mag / 8.35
